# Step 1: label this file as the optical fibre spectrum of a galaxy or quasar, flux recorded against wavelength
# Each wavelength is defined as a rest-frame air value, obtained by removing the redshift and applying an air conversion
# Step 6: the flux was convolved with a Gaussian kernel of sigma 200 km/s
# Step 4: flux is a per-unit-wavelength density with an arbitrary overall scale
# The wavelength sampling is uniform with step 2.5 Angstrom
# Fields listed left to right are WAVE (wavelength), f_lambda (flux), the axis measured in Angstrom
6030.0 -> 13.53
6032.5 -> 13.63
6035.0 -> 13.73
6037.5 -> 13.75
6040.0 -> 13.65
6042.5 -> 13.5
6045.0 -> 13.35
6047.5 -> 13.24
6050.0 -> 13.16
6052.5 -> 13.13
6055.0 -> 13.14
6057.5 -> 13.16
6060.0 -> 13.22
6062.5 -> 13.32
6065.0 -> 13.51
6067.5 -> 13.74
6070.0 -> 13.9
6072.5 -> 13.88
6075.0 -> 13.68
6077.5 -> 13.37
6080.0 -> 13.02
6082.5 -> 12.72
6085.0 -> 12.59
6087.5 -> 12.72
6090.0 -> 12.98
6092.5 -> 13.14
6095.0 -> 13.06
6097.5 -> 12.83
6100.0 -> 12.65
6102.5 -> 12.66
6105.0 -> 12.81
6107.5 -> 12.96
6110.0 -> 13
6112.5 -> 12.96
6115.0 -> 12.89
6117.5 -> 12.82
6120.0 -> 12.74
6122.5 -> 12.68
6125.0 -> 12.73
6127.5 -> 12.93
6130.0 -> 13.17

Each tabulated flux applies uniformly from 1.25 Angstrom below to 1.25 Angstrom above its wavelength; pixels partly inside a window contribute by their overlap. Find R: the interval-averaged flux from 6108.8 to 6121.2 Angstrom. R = 12.9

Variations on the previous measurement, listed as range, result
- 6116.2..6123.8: 12.7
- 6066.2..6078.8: 13.7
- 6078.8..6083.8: 12.9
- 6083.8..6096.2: 12.9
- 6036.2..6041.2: 13.7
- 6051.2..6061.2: 13.2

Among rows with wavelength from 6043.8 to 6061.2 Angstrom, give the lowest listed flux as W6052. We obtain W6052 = 13.13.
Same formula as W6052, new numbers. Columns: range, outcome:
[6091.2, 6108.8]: 12.65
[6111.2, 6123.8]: 12.68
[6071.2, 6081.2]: 13.02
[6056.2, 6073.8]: 13.16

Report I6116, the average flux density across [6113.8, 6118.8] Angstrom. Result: 12.9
